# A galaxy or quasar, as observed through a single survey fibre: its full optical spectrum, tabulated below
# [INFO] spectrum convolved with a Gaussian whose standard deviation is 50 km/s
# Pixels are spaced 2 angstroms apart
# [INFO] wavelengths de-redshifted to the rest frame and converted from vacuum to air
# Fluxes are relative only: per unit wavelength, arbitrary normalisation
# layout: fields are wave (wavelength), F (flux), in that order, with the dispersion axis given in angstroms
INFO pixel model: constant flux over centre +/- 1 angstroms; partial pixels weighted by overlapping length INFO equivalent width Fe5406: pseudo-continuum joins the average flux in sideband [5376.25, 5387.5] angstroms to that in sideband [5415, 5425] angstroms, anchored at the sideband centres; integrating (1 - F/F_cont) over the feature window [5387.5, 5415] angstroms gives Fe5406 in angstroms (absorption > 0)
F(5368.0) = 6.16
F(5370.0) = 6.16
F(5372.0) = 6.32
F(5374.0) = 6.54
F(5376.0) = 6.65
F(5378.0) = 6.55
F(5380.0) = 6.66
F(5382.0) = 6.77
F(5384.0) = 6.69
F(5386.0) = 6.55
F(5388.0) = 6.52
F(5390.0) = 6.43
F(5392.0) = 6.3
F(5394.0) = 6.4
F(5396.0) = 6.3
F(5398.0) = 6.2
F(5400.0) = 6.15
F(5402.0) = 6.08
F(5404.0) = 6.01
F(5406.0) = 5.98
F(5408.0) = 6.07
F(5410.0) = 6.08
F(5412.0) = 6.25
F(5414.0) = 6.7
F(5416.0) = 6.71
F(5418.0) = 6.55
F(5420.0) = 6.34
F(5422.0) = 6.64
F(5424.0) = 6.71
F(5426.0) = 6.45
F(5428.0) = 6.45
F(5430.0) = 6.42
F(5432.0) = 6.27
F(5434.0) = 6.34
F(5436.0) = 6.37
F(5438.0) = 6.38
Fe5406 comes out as 1.5 angstroms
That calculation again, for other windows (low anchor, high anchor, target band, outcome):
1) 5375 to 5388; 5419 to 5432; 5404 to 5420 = 0.5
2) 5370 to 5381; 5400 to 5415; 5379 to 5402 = -0.3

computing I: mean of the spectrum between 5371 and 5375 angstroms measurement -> 6.43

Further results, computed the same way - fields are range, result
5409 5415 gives 6.34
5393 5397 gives 6.35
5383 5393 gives 6.5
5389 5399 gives 6.33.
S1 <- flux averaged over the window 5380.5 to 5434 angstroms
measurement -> 6.39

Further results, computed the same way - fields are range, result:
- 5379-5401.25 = 6.45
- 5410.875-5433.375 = 6.49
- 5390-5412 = 6.17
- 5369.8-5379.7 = 6.48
